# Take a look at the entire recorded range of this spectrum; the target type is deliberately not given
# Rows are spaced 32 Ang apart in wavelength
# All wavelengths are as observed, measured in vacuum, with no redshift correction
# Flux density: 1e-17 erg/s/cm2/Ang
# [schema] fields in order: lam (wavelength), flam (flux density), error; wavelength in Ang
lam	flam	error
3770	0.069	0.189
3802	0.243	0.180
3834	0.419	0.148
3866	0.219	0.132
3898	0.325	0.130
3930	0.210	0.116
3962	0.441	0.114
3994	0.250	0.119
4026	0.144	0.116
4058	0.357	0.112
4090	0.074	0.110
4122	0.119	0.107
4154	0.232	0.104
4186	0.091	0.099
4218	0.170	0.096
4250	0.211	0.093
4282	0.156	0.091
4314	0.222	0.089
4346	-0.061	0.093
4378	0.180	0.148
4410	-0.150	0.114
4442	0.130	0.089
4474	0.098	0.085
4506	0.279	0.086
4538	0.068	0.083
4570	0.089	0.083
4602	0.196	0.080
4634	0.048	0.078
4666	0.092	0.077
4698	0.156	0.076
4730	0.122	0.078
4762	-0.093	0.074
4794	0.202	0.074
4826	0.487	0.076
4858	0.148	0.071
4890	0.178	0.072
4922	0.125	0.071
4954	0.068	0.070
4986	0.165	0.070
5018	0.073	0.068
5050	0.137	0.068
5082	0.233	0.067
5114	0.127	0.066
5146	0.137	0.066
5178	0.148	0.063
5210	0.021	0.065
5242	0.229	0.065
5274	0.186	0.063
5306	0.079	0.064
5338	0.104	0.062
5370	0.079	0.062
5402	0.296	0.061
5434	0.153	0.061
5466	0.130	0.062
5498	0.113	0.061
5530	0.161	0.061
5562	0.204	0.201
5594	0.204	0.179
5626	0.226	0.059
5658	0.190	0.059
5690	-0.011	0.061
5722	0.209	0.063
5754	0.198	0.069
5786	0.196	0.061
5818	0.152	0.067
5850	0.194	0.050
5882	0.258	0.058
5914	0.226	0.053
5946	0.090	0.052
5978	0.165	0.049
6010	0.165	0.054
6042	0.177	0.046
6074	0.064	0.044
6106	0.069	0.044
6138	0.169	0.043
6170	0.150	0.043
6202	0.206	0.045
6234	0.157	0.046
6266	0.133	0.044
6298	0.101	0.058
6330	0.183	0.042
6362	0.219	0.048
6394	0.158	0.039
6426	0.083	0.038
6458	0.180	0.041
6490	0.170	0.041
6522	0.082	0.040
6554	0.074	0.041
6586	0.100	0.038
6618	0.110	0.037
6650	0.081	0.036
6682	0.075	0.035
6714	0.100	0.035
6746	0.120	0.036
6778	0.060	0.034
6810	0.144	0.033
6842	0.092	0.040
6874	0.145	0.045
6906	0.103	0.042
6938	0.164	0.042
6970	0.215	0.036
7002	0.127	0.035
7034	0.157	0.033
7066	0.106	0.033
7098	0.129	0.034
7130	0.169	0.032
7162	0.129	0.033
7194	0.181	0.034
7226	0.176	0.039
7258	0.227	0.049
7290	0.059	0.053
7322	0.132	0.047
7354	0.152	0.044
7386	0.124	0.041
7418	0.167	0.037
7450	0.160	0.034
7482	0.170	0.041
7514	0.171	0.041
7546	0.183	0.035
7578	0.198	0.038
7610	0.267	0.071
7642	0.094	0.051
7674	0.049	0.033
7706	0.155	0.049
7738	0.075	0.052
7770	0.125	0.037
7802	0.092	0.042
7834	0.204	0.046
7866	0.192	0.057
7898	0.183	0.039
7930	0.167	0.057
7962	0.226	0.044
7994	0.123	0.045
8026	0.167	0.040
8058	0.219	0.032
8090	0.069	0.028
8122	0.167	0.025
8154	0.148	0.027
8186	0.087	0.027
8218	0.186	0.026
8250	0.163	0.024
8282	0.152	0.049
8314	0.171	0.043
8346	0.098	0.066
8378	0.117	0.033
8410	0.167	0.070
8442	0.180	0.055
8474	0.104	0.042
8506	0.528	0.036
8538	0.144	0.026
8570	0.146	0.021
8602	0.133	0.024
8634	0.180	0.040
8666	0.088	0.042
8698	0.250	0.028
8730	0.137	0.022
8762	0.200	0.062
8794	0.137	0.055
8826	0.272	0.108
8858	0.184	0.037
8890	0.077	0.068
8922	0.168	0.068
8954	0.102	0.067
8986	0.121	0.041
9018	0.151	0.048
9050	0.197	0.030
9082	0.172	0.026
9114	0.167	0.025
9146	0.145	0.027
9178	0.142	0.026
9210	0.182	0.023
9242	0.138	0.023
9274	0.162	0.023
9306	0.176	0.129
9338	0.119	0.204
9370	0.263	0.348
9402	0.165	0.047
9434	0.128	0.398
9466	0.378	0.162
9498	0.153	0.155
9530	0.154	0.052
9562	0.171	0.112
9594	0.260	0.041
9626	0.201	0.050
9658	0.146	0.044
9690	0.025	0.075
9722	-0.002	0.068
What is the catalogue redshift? 0.29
